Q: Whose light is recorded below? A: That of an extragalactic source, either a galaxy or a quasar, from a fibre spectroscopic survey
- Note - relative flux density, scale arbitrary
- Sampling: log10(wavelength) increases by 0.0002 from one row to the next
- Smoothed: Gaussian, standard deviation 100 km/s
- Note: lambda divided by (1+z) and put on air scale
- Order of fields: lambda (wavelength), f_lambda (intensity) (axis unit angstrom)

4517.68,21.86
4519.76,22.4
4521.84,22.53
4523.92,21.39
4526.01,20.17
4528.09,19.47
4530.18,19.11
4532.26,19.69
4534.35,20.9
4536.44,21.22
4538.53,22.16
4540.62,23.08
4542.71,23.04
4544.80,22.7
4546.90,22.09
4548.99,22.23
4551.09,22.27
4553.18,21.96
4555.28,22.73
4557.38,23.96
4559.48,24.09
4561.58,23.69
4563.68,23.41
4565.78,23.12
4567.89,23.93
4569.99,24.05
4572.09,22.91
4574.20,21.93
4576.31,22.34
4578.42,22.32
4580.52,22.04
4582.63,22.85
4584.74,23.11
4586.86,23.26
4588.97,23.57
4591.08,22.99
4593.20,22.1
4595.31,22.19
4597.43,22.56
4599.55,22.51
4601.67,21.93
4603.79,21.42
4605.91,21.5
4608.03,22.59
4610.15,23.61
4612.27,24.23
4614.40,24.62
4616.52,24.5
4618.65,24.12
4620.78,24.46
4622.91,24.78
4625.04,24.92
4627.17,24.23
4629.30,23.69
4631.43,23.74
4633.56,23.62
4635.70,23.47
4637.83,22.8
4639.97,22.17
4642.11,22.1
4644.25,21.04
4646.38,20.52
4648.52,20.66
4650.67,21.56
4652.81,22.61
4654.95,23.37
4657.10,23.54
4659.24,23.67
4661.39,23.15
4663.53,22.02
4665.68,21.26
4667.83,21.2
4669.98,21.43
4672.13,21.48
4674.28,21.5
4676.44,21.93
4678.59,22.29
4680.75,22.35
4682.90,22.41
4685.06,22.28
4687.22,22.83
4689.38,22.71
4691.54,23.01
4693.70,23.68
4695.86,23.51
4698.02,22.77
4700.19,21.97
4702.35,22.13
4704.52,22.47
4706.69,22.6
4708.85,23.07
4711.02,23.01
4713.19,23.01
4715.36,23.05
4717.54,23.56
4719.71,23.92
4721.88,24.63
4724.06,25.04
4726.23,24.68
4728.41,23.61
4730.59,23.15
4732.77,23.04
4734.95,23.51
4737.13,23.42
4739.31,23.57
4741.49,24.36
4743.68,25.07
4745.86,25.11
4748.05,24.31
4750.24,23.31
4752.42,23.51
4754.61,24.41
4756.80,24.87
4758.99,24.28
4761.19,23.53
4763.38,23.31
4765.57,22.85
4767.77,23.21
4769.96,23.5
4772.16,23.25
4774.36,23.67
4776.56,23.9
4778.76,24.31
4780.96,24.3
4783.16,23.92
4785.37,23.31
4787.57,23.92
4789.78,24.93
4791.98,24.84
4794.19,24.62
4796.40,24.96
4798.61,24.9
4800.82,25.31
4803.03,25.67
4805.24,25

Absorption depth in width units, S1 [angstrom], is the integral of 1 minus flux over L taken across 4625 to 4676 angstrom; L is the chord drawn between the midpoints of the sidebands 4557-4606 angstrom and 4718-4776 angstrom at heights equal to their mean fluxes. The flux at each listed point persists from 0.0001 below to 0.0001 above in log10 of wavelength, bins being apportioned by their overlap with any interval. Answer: 1.8 angstrom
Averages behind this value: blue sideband 22.8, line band 22.4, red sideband 23.9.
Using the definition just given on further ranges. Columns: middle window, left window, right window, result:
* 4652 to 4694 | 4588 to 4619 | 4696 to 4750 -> 1.6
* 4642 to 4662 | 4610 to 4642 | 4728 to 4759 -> 1.4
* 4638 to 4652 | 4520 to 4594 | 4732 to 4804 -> 1.0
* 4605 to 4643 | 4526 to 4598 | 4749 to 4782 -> -1.4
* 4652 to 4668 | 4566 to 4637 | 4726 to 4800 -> 0.6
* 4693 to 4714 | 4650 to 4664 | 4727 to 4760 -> 0.6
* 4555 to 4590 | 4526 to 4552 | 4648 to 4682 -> -2.5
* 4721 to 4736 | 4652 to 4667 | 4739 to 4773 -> -0.2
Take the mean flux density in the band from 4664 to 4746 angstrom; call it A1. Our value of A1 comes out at 23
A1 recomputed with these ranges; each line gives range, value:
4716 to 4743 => 23.9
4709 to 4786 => 23.8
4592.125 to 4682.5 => 22.7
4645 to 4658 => 22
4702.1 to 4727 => 23.5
